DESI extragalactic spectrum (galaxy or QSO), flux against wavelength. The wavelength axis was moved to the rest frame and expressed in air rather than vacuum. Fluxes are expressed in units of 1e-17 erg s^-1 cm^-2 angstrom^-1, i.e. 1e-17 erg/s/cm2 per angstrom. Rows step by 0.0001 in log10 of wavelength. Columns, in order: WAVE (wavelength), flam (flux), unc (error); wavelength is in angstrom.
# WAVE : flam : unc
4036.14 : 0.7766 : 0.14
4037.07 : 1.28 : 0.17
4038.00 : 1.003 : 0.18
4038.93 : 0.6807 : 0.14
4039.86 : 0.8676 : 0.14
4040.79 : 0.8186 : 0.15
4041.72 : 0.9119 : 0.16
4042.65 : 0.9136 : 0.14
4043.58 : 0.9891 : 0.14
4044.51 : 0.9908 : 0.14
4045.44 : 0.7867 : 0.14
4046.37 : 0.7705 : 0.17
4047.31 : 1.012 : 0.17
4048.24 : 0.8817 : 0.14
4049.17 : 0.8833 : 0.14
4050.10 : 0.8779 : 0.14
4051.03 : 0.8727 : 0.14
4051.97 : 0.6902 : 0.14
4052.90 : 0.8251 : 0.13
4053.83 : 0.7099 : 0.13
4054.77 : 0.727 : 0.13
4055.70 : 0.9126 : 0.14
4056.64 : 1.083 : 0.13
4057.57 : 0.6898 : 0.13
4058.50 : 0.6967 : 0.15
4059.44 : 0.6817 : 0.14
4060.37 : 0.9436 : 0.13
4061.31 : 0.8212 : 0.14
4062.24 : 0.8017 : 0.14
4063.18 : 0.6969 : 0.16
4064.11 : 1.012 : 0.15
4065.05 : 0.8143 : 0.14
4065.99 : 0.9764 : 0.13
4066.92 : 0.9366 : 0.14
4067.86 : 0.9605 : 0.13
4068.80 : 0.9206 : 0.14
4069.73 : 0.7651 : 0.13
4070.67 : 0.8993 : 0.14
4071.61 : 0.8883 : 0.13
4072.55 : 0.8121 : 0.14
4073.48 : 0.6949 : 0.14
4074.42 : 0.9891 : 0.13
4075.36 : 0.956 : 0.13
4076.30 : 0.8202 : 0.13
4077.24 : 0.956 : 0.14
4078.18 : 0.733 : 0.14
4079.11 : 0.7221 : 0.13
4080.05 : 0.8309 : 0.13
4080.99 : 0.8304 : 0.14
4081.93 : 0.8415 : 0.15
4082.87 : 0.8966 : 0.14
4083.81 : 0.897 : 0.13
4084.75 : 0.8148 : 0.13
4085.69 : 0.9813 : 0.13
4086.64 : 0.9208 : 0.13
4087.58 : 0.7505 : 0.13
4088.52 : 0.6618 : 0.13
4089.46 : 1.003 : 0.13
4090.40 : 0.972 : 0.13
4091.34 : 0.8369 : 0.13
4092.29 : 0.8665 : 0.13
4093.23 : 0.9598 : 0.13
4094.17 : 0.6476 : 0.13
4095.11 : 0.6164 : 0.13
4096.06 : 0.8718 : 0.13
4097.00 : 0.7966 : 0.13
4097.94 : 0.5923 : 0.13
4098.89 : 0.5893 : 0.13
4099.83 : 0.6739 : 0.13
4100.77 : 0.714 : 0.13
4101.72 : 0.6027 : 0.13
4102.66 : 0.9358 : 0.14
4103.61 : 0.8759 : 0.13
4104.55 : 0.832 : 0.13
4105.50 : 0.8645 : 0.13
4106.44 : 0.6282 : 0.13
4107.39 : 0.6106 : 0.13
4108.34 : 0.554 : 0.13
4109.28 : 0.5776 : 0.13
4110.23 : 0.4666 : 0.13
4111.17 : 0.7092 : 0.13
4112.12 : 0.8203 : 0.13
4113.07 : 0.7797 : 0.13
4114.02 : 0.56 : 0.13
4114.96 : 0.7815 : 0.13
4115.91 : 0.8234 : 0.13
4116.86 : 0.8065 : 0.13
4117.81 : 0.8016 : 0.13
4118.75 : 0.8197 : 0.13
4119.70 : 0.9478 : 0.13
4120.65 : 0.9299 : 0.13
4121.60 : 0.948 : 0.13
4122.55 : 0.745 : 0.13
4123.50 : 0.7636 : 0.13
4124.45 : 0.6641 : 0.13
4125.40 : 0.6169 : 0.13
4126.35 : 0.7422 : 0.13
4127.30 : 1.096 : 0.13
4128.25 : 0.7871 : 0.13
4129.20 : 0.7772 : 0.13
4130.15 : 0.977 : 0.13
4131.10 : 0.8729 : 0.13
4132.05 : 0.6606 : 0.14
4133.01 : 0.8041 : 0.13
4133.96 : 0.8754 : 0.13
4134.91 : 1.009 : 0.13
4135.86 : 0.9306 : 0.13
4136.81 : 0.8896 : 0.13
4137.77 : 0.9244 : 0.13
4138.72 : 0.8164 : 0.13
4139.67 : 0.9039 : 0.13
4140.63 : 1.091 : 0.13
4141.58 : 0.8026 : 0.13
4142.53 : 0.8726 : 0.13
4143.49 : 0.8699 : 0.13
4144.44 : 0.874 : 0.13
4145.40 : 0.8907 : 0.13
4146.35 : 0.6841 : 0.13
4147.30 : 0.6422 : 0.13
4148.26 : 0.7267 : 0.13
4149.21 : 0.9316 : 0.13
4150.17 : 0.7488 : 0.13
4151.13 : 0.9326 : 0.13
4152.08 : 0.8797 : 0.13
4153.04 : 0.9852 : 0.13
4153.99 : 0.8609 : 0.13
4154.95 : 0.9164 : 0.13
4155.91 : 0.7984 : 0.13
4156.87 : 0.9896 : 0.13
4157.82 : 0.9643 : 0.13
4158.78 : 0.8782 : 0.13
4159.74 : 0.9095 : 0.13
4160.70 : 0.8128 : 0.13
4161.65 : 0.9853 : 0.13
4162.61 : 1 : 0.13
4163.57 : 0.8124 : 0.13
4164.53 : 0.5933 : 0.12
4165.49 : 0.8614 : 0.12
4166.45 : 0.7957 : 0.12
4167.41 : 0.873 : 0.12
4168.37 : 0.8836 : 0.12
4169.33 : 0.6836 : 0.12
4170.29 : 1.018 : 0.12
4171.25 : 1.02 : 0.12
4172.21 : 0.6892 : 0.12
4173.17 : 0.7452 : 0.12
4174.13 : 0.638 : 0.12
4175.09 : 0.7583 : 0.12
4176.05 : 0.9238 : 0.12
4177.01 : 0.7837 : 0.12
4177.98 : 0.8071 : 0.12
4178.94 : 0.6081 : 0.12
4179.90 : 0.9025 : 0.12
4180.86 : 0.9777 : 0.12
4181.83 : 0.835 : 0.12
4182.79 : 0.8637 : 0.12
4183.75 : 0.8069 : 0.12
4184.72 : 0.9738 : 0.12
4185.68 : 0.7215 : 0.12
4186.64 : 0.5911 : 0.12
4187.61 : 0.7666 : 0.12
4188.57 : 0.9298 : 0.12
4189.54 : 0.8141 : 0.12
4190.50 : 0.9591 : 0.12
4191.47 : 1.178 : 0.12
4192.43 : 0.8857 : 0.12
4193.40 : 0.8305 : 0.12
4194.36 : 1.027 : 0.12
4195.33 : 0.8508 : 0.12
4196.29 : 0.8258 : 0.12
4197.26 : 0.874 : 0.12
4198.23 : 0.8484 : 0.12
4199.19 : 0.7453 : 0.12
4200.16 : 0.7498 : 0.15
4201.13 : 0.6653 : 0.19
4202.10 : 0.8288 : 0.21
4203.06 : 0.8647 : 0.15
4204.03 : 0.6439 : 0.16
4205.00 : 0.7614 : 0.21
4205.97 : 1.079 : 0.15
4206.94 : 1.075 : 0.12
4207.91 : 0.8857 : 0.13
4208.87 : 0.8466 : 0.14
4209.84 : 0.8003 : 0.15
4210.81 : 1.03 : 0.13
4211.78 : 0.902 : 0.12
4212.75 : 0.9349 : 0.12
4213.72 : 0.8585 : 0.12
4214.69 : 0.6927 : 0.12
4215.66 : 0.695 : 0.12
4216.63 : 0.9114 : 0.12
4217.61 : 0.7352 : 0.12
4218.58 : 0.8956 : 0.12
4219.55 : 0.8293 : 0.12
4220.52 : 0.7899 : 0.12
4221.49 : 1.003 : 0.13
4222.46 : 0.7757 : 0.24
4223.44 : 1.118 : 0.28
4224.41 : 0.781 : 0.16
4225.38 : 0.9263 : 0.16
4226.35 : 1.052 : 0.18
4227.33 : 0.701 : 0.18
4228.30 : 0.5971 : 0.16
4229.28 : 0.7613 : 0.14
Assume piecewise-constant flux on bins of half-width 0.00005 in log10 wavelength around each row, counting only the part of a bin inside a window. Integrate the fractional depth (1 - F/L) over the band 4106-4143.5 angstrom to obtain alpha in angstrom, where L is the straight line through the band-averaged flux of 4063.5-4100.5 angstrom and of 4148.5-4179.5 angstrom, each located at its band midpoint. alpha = 1.82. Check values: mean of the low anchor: 0.837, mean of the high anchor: 0.846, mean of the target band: 0.801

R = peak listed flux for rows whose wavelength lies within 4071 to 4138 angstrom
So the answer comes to 1.096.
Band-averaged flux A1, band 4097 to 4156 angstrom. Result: 0.8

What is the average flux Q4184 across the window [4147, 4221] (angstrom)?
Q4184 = 0.846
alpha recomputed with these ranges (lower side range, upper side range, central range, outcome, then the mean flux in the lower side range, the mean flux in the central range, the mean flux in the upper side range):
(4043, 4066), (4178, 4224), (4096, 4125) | 3.6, 0.844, 0.743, 0.855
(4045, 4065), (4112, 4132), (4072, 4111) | 1.6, 0.827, 0.785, 0.809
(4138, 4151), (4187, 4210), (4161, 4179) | 0.7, 0.839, 0.82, 0.863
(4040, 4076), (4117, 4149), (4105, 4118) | 2.3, 0.858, 0.696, 0.842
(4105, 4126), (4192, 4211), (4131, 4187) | -3.6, 0.737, 0.846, 0.853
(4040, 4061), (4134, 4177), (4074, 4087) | -0.3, 0.849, 0.869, 0.859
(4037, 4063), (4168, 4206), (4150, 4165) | -0.8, 0.853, 0.882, 0.831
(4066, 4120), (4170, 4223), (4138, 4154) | -0.6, 0.798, 0.855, 0.844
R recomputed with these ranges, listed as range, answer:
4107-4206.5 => 1.178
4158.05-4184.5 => 1.02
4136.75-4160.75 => 1.091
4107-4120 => 0.9478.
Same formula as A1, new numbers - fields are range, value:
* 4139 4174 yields 0.857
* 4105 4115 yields 0.664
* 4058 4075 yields 0.851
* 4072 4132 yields 0.792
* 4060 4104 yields 0.831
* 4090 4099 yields 0.78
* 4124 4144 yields 0.857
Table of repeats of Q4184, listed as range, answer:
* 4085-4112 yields 0.755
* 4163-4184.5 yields 0.815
